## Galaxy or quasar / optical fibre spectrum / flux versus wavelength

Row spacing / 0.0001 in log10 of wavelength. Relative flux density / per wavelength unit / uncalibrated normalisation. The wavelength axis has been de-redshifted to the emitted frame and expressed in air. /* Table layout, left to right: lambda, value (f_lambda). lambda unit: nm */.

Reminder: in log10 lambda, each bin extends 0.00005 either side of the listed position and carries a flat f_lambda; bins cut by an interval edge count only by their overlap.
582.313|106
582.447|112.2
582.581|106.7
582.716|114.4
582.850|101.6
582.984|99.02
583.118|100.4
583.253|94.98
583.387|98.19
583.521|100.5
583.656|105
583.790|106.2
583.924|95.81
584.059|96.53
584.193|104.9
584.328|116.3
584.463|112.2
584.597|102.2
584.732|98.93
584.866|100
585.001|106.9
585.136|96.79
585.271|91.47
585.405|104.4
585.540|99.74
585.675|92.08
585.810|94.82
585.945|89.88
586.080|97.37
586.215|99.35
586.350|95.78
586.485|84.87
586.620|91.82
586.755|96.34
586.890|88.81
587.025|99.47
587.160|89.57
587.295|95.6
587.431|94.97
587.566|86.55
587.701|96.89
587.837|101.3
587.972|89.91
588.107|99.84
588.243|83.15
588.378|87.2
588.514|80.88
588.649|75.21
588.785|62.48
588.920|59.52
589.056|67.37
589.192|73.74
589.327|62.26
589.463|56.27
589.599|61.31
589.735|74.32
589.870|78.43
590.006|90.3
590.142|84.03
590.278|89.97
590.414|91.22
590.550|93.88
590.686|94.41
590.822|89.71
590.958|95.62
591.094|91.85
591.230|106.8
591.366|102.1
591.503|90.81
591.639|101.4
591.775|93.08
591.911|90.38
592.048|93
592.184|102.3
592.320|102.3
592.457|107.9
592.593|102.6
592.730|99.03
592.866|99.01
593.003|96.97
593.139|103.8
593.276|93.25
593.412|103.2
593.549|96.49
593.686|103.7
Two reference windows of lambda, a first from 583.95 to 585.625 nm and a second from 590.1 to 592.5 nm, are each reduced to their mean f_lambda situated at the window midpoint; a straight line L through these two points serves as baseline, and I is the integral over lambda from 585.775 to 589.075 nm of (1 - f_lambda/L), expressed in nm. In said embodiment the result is 0.36 nm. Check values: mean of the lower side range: 102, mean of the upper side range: 95.6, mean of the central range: 88.6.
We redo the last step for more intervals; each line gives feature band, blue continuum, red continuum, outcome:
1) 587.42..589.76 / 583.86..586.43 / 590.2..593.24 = 0.48 nm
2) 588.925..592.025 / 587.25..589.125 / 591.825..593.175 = 0.26 nm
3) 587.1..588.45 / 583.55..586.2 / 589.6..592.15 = 0.05 nm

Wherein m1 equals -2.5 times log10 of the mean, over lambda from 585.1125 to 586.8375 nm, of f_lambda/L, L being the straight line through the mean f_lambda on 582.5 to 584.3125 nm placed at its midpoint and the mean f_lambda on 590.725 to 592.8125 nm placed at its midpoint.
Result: 0.07 mag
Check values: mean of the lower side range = 102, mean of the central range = 94.9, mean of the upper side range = 97.9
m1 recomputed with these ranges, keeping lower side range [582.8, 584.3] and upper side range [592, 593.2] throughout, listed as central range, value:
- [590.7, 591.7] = 0.05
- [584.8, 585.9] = 0.03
